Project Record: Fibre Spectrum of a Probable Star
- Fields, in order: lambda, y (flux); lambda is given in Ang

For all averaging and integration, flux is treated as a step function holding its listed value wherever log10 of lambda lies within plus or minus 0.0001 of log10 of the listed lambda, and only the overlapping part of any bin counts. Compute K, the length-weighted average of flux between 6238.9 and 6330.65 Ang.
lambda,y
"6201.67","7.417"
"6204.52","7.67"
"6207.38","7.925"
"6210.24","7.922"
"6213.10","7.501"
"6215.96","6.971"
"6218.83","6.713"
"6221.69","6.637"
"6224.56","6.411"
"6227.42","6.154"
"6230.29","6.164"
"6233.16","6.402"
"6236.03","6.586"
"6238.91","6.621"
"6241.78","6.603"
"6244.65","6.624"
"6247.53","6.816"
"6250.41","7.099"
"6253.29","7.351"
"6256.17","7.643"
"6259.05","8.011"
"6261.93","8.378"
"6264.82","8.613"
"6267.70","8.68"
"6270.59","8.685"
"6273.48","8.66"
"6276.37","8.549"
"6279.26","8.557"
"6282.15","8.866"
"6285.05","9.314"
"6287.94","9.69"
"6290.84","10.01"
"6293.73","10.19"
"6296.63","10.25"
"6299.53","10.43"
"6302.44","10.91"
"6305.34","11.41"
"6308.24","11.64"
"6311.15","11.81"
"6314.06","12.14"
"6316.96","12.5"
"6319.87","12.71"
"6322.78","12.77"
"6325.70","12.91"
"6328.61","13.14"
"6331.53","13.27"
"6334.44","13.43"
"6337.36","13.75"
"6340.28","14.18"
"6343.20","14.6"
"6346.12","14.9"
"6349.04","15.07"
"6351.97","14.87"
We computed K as 9.69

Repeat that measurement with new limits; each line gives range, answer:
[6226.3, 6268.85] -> 7.18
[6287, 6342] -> 12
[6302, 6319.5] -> 11.8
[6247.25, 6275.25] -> 8.05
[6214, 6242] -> 6.54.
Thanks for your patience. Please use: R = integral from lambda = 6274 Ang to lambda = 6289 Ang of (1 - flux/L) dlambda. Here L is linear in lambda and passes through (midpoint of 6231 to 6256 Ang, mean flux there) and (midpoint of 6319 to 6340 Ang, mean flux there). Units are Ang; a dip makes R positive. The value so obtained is 1.0 Ang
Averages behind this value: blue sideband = 6.79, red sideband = 13.2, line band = 8.96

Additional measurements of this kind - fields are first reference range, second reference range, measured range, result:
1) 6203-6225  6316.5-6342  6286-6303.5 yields 1.89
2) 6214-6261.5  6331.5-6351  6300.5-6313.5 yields 0.39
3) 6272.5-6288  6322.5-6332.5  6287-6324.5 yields -0.59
